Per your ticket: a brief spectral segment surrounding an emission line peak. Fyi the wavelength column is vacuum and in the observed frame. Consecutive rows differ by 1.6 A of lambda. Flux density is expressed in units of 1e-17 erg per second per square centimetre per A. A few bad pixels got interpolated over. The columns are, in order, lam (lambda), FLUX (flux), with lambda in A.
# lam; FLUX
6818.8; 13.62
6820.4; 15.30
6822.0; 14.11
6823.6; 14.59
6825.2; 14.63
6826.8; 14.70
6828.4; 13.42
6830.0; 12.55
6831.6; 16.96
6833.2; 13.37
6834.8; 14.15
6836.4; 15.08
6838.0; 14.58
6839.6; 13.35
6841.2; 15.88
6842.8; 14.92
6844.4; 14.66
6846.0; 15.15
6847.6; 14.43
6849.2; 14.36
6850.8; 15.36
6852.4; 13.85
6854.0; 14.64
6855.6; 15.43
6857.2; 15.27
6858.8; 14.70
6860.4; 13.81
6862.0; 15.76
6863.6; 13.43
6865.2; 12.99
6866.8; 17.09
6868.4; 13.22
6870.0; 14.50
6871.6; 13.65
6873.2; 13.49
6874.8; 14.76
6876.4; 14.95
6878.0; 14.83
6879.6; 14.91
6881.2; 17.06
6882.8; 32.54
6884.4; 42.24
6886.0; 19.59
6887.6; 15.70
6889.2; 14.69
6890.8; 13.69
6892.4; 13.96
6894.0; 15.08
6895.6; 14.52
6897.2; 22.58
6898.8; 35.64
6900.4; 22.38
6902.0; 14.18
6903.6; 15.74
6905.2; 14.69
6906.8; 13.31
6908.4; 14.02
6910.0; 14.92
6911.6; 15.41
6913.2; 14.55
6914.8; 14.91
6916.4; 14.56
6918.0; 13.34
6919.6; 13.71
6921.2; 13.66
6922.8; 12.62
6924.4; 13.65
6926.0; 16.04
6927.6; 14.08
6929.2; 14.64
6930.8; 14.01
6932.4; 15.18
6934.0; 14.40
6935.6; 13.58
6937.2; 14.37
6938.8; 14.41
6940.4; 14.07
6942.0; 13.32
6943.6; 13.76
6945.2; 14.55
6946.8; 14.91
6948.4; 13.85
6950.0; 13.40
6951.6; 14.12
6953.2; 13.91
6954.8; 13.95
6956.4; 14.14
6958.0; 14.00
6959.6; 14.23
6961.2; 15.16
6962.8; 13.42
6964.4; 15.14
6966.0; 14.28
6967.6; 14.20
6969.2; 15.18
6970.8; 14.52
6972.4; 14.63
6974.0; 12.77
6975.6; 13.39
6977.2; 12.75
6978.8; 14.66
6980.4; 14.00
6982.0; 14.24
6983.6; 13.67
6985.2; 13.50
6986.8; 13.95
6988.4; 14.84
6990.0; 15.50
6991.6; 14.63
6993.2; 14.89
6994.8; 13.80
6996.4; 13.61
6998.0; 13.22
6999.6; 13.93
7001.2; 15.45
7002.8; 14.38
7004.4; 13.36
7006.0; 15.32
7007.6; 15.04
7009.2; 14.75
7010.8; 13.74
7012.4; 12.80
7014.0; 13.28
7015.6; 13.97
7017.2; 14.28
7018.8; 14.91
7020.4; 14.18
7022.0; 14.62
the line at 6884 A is [S II]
